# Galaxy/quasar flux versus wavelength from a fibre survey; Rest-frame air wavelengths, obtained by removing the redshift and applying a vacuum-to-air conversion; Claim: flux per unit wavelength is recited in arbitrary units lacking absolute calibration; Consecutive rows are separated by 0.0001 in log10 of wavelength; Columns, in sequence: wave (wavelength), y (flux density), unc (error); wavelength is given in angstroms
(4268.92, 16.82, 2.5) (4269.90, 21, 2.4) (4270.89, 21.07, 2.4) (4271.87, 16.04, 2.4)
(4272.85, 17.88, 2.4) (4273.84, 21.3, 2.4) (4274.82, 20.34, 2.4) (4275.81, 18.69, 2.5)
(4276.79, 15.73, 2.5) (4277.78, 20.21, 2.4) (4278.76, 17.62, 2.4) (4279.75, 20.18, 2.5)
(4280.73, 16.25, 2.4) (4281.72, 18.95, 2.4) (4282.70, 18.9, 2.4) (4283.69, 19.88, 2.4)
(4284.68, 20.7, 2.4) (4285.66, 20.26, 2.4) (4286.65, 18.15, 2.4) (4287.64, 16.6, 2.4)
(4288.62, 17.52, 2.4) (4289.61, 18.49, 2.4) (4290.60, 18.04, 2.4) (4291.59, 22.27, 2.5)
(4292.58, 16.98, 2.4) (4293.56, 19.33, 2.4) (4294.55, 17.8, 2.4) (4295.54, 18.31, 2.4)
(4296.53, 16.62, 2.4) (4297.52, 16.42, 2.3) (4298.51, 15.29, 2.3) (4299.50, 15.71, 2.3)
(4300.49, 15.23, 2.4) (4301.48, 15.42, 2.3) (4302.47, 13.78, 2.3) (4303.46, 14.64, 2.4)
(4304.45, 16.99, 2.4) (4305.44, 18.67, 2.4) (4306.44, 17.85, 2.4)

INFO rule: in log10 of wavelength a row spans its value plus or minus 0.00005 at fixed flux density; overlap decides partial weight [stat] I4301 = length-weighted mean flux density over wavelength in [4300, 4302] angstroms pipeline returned 15.3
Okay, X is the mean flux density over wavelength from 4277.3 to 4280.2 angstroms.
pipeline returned 19.3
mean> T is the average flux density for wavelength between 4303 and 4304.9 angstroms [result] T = 15.8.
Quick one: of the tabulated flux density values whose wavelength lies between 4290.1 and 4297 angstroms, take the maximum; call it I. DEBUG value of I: 22.27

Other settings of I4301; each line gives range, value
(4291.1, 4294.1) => 19.5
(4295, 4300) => 16.5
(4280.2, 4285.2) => 19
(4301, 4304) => 14.7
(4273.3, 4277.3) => 19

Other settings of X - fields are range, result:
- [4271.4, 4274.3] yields 18.4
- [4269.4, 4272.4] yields 19.4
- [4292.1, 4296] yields 18.1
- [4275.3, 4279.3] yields 18.1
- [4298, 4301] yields 15.4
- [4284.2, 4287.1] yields 19.7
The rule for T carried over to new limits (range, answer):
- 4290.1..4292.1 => 20.1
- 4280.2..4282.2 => 17.7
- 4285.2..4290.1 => 18.2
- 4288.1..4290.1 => 18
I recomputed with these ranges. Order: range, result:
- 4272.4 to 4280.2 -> 21.3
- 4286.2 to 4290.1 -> 18.49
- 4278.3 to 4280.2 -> 20.18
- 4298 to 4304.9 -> 16.99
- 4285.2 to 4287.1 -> 20.26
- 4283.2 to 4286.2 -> 20.7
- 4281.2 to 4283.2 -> 18.95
